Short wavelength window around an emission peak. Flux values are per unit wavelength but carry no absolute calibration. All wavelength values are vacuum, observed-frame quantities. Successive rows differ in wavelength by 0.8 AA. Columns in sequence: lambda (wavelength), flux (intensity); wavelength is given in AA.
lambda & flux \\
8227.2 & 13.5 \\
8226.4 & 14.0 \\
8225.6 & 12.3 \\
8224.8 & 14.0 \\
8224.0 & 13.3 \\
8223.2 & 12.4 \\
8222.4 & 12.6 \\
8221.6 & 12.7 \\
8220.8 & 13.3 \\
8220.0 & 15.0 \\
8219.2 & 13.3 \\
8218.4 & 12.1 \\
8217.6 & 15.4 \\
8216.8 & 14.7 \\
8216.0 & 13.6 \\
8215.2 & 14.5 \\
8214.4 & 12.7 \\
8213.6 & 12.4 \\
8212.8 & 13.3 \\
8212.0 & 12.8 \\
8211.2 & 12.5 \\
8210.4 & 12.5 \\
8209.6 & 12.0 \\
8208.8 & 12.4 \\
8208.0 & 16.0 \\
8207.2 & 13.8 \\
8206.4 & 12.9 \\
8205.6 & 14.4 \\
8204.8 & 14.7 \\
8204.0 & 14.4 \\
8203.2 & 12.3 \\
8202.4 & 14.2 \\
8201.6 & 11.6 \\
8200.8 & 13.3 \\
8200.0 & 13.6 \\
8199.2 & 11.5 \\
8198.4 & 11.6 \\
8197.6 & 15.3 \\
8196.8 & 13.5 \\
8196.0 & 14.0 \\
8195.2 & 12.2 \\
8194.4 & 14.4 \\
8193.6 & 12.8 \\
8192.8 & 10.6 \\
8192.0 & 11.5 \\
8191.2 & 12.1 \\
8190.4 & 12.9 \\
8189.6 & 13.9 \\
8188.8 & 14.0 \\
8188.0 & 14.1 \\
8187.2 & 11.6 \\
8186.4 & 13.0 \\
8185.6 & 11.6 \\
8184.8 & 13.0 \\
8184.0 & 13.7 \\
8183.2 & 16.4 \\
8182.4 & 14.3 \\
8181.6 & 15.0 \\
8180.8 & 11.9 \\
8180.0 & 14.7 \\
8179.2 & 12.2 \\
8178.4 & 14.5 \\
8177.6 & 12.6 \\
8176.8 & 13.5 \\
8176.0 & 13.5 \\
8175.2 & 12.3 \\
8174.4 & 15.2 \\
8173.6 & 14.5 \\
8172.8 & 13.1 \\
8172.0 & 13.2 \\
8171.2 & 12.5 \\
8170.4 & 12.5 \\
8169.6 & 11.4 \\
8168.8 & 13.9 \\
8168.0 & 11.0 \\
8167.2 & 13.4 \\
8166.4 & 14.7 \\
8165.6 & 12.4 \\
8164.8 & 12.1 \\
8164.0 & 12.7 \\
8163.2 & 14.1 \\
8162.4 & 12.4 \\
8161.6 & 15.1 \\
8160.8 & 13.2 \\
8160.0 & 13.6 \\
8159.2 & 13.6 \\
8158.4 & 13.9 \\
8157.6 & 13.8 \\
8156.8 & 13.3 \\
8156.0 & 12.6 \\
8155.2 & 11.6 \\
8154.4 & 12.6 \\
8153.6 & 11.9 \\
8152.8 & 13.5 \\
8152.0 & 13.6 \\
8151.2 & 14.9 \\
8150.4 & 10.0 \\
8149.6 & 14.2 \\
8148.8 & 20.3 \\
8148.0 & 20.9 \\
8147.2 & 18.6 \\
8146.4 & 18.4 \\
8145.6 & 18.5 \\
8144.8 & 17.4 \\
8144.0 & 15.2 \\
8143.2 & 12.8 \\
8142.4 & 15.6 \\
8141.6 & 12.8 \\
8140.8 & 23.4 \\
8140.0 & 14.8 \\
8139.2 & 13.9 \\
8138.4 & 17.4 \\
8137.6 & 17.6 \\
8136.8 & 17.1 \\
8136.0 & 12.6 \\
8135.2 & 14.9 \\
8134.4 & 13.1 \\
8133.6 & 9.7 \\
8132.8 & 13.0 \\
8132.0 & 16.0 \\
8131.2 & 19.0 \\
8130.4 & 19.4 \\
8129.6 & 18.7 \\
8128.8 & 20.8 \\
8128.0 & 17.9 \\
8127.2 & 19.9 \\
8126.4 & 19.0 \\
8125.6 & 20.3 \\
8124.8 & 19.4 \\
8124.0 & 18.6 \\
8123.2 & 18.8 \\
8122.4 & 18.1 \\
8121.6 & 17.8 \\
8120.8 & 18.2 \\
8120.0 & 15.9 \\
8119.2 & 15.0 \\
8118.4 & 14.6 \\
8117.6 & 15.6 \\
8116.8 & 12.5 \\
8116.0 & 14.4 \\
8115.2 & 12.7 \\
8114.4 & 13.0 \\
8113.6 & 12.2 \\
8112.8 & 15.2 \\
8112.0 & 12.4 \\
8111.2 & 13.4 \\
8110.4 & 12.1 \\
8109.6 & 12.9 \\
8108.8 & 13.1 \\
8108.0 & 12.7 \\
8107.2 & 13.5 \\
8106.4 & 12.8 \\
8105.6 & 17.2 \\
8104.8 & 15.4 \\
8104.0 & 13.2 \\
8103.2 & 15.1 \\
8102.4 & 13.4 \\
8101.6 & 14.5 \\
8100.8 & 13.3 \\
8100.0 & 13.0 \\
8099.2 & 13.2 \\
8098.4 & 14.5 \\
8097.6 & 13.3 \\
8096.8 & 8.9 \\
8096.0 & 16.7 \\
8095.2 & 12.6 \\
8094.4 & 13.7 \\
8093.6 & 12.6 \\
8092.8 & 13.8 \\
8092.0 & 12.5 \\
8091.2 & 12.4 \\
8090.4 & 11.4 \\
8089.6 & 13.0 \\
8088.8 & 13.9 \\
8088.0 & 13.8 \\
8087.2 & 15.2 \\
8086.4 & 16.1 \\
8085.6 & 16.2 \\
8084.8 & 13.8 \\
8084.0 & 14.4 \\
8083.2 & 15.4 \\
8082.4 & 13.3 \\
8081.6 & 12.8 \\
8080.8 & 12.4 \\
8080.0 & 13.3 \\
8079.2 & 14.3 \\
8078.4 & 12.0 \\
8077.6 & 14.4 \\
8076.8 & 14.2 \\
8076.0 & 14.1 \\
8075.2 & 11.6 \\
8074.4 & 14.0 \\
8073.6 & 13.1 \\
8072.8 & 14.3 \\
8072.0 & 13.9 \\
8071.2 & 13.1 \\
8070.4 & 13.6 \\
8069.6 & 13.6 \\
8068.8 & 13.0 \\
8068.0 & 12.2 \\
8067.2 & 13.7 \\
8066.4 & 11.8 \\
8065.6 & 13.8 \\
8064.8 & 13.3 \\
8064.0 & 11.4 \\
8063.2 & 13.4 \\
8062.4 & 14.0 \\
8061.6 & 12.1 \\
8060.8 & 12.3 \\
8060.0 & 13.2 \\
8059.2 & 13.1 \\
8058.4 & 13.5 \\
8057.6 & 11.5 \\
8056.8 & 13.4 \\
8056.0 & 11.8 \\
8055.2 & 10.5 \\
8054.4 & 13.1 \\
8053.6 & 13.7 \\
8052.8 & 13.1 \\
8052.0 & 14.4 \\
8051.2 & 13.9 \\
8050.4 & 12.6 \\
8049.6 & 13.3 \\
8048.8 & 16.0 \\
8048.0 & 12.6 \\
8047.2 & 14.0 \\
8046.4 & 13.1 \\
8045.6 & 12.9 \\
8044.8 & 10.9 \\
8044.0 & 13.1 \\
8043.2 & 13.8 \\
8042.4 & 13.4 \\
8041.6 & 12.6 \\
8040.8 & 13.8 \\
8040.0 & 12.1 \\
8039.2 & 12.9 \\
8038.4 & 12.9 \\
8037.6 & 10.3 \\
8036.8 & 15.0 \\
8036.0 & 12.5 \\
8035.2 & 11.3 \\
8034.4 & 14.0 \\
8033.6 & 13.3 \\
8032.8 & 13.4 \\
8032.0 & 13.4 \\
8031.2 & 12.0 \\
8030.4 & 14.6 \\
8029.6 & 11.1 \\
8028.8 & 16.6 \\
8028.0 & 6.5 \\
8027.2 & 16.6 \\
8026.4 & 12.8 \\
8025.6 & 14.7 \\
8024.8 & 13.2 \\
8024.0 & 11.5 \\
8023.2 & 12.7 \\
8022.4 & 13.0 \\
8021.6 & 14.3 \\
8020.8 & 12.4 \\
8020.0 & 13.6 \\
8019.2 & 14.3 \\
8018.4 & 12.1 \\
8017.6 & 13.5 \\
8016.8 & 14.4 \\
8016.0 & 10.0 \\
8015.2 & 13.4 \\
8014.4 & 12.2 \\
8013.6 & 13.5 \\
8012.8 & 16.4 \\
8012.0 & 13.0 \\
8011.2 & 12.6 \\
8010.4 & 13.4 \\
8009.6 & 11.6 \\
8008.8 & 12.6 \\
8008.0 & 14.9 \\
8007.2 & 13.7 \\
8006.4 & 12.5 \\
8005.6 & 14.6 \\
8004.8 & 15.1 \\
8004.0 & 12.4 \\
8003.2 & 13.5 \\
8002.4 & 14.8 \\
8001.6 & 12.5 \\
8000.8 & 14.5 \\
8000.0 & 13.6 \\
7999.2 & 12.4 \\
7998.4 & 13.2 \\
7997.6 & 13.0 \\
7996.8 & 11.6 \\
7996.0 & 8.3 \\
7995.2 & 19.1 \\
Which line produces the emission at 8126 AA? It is [S II] 6716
